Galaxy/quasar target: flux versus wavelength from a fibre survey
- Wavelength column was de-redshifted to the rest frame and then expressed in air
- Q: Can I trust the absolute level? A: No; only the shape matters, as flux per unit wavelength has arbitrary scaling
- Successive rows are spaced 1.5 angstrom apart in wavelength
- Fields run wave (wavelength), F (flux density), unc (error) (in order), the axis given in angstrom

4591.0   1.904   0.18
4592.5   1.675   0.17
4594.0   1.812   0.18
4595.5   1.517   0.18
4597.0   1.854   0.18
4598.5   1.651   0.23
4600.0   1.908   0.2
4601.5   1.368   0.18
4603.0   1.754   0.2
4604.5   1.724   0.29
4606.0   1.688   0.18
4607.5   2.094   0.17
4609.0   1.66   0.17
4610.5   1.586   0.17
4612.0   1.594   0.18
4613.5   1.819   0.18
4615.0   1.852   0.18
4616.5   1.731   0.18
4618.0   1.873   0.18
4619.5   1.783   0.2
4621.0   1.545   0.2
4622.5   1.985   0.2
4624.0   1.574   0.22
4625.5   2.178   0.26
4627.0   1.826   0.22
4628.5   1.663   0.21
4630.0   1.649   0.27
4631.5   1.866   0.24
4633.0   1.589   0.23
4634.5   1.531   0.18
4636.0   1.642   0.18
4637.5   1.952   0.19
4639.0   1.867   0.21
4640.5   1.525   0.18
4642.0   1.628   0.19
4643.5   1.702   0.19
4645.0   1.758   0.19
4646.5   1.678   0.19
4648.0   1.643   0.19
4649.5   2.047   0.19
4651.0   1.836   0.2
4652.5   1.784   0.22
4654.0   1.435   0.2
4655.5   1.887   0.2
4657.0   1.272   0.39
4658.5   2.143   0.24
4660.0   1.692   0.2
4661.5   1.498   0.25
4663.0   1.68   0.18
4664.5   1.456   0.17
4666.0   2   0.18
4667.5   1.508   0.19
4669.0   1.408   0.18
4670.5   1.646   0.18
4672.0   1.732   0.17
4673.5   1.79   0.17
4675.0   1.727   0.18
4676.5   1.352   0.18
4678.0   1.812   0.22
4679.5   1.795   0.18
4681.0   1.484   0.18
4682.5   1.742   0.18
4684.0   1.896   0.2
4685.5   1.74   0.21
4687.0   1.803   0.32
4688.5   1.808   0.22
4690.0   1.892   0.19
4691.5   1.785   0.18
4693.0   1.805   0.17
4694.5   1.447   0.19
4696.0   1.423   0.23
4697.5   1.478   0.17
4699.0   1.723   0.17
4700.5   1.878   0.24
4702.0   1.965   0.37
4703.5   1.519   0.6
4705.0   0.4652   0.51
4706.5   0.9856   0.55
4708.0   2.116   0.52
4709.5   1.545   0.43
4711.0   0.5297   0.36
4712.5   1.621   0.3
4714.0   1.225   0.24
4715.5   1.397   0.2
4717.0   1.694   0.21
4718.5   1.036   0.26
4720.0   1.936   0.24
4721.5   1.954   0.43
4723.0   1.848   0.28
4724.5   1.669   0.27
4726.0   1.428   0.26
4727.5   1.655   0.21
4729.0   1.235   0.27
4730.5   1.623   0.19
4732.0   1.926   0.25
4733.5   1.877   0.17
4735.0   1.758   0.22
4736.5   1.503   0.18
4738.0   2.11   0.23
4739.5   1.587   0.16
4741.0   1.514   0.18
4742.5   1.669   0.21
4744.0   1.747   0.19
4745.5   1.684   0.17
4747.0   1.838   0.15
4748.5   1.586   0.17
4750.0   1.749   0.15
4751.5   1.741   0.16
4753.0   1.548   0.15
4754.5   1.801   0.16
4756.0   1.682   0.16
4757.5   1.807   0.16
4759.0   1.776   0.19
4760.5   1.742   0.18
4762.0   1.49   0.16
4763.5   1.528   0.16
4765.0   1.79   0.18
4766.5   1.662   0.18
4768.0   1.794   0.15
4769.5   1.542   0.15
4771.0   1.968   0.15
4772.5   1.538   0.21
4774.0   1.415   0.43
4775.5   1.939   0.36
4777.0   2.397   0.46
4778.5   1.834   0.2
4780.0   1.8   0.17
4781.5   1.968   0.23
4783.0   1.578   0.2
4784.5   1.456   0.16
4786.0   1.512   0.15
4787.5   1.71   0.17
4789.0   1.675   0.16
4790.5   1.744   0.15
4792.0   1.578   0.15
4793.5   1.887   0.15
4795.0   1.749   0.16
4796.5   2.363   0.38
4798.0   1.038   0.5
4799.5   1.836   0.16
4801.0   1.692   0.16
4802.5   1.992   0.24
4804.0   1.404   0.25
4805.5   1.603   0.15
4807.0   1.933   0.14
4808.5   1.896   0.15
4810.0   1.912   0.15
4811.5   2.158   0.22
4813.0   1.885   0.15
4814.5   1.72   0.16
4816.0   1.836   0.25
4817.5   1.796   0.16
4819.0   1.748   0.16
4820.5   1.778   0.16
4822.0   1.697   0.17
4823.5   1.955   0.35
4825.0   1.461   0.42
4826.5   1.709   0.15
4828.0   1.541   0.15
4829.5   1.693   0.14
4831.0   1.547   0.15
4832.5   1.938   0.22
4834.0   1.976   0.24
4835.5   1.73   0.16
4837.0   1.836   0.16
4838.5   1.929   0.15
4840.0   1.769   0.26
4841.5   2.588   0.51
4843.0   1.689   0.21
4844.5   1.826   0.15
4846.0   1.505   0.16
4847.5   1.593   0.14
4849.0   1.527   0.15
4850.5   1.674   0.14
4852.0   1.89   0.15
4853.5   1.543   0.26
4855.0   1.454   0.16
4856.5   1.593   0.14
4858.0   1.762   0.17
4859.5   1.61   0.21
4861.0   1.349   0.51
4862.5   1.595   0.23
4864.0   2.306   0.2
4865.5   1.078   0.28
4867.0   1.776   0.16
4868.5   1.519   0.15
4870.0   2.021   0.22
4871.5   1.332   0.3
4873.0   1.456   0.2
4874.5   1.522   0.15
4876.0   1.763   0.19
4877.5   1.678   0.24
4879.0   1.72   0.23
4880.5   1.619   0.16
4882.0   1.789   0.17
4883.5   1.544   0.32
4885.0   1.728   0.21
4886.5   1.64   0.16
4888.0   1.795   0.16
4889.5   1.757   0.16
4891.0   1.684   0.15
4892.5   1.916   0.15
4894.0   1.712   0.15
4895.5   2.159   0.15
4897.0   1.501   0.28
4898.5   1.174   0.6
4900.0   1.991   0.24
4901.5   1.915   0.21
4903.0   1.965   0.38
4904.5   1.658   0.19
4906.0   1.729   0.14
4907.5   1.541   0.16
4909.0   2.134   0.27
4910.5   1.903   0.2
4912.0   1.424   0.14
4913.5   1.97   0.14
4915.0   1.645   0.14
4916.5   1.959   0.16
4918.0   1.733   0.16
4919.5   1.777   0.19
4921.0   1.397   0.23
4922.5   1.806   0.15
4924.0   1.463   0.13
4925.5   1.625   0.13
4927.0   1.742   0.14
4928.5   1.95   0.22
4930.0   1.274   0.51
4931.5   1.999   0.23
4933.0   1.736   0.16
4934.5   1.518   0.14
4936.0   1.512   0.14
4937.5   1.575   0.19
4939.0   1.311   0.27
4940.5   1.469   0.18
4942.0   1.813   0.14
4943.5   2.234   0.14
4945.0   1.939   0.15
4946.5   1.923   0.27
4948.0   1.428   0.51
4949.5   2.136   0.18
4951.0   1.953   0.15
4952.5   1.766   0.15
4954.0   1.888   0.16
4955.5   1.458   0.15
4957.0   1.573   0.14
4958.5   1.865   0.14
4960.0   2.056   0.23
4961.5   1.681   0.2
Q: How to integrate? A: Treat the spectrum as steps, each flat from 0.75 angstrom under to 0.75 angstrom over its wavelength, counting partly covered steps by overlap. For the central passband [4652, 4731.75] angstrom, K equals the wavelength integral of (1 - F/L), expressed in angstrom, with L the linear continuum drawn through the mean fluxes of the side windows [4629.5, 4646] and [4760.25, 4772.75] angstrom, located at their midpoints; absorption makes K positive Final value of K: 4.1 angstrom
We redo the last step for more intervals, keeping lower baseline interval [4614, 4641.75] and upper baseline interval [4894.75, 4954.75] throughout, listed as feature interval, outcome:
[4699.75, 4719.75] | 4.1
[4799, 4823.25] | -0.9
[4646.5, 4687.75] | 1.3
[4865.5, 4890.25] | 1.3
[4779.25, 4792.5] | 0.6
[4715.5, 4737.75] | 1.2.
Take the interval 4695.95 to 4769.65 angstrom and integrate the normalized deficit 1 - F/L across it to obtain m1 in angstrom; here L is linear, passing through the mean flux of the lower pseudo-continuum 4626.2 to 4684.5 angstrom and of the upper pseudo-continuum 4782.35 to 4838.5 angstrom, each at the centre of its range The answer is 4.8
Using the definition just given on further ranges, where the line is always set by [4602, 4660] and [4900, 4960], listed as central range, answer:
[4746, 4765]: 0.5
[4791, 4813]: -0.6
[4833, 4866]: 0.3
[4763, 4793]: 0.3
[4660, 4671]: 0.9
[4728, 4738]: 0.3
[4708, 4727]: 2.5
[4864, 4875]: 1.0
